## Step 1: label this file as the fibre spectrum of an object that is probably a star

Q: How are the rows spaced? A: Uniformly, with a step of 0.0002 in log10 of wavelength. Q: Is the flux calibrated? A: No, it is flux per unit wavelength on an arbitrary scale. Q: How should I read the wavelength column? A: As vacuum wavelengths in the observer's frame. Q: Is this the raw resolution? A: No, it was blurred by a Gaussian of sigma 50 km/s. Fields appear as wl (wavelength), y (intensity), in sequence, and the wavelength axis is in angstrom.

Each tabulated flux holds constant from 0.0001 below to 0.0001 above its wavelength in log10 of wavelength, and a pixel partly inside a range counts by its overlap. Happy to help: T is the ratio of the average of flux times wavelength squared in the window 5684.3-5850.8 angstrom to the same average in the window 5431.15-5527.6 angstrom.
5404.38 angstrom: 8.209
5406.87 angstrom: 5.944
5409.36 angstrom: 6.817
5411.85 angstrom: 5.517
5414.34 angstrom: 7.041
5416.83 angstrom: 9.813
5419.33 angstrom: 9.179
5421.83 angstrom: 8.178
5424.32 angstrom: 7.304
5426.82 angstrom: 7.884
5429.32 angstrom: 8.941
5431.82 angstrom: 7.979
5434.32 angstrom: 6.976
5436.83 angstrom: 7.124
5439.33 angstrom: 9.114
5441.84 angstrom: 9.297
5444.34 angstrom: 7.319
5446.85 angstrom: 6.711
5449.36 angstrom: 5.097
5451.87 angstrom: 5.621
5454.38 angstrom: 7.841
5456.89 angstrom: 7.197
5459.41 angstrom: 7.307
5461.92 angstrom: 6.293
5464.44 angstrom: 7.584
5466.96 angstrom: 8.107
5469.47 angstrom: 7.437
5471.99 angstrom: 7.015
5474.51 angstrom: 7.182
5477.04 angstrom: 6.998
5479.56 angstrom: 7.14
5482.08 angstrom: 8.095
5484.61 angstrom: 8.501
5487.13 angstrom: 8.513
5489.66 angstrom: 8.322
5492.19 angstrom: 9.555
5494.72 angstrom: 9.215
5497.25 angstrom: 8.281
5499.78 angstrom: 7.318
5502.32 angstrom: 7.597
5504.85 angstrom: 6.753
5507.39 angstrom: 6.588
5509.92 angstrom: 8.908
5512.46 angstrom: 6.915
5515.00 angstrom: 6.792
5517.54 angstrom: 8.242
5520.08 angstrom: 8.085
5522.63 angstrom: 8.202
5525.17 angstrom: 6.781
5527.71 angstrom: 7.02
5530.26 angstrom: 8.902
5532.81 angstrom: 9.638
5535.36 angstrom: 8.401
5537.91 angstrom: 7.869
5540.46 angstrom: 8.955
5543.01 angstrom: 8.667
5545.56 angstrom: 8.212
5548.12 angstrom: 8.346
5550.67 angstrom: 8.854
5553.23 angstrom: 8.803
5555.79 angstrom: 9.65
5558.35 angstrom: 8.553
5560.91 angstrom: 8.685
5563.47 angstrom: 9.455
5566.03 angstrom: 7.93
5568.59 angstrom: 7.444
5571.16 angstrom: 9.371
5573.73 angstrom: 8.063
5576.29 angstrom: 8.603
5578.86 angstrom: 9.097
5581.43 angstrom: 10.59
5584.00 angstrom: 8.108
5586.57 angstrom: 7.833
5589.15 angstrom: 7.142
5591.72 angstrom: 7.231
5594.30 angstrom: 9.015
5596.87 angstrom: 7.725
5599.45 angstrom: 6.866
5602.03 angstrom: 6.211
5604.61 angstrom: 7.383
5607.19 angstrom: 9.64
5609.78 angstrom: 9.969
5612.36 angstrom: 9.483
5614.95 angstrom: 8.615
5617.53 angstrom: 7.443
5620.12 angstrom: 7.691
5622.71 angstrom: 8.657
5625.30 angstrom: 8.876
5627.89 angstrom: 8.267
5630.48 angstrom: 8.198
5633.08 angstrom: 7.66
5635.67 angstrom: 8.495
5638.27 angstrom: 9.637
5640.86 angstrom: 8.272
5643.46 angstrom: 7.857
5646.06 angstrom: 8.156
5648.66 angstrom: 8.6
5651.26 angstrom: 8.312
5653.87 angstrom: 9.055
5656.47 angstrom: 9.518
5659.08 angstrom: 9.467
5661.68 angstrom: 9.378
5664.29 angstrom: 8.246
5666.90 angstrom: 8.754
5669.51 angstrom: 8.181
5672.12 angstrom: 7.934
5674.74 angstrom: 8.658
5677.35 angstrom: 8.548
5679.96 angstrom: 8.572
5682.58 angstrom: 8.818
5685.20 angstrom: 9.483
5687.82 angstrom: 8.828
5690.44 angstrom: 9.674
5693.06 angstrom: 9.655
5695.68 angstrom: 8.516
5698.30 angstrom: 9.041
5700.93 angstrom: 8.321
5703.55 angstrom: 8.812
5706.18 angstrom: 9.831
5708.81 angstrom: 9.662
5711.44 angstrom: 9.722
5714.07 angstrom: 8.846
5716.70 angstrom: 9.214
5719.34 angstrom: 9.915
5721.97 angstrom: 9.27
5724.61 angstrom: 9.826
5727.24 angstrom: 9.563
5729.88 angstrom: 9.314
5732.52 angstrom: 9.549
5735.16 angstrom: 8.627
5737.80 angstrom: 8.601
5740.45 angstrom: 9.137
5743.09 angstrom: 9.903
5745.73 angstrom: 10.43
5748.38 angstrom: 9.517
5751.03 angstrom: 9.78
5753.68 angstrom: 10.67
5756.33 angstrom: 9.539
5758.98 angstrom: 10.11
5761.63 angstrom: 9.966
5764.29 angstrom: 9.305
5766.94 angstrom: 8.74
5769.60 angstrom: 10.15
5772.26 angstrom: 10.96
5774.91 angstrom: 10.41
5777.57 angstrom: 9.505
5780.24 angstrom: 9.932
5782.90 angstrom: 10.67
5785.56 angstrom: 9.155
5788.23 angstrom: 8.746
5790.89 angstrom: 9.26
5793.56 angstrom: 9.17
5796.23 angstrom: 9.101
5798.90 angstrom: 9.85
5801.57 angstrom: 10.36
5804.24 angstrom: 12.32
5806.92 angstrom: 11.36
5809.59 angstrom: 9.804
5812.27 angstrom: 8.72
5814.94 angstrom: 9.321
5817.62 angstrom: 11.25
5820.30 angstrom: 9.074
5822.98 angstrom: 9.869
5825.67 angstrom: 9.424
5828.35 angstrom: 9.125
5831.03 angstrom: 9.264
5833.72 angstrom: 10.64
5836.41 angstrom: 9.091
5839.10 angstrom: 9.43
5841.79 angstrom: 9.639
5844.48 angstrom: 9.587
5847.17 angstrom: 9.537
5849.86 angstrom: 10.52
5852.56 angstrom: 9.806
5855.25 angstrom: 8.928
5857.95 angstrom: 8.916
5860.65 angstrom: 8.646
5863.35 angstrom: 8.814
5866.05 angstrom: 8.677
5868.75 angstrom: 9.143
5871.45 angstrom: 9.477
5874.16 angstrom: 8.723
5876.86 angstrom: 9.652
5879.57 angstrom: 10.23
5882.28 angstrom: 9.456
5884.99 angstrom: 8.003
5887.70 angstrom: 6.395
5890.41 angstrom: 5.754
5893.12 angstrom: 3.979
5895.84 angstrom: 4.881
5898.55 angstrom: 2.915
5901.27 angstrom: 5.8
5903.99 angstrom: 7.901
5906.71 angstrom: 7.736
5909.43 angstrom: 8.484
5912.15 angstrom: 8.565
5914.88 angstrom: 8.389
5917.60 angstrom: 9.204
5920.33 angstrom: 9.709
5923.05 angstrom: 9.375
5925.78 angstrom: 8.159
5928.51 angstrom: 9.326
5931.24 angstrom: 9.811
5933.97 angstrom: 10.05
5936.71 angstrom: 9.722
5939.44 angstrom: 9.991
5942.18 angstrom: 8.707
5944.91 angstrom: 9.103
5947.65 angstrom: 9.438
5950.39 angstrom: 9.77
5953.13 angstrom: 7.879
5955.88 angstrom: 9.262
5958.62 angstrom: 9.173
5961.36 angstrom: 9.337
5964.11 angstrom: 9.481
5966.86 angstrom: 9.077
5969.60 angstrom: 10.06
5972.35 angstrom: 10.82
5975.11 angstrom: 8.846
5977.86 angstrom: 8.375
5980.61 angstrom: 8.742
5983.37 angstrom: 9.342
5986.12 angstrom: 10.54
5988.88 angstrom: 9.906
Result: 1.41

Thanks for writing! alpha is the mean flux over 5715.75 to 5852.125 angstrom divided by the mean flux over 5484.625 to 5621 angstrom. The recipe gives 1.2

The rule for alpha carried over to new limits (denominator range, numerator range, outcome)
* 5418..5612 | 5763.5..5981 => 1.13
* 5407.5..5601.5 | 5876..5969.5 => 1.06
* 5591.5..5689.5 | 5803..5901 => 1.04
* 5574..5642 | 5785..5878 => 1.15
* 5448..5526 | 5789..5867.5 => 1.28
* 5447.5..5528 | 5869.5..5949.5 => 1.10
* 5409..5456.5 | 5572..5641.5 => 1.10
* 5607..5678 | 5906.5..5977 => 1.07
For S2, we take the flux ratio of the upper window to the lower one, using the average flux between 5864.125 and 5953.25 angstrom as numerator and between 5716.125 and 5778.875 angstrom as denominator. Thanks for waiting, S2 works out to 0.9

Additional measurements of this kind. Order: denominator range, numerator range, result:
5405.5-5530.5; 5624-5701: 1.15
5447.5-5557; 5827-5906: 1.07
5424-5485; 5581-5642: 1.11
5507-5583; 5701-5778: 1.14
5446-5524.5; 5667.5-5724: 1.20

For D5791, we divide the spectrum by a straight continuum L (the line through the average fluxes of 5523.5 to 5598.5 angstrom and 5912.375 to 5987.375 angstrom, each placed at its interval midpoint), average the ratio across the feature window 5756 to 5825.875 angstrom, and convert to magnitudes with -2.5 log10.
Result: -0.11 mag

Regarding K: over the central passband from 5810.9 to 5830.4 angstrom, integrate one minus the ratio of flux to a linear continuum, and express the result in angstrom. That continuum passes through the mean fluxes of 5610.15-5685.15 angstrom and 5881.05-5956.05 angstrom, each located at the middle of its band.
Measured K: -2.93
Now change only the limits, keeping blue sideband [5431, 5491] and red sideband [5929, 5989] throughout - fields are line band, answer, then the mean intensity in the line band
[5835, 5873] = -1.3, 9.3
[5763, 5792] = -3.4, 9.72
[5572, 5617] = -2.0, 8.32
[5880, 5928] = 9.3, 7.43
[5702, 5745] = -4.5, 9.37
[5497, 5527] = 0.6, 7.5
